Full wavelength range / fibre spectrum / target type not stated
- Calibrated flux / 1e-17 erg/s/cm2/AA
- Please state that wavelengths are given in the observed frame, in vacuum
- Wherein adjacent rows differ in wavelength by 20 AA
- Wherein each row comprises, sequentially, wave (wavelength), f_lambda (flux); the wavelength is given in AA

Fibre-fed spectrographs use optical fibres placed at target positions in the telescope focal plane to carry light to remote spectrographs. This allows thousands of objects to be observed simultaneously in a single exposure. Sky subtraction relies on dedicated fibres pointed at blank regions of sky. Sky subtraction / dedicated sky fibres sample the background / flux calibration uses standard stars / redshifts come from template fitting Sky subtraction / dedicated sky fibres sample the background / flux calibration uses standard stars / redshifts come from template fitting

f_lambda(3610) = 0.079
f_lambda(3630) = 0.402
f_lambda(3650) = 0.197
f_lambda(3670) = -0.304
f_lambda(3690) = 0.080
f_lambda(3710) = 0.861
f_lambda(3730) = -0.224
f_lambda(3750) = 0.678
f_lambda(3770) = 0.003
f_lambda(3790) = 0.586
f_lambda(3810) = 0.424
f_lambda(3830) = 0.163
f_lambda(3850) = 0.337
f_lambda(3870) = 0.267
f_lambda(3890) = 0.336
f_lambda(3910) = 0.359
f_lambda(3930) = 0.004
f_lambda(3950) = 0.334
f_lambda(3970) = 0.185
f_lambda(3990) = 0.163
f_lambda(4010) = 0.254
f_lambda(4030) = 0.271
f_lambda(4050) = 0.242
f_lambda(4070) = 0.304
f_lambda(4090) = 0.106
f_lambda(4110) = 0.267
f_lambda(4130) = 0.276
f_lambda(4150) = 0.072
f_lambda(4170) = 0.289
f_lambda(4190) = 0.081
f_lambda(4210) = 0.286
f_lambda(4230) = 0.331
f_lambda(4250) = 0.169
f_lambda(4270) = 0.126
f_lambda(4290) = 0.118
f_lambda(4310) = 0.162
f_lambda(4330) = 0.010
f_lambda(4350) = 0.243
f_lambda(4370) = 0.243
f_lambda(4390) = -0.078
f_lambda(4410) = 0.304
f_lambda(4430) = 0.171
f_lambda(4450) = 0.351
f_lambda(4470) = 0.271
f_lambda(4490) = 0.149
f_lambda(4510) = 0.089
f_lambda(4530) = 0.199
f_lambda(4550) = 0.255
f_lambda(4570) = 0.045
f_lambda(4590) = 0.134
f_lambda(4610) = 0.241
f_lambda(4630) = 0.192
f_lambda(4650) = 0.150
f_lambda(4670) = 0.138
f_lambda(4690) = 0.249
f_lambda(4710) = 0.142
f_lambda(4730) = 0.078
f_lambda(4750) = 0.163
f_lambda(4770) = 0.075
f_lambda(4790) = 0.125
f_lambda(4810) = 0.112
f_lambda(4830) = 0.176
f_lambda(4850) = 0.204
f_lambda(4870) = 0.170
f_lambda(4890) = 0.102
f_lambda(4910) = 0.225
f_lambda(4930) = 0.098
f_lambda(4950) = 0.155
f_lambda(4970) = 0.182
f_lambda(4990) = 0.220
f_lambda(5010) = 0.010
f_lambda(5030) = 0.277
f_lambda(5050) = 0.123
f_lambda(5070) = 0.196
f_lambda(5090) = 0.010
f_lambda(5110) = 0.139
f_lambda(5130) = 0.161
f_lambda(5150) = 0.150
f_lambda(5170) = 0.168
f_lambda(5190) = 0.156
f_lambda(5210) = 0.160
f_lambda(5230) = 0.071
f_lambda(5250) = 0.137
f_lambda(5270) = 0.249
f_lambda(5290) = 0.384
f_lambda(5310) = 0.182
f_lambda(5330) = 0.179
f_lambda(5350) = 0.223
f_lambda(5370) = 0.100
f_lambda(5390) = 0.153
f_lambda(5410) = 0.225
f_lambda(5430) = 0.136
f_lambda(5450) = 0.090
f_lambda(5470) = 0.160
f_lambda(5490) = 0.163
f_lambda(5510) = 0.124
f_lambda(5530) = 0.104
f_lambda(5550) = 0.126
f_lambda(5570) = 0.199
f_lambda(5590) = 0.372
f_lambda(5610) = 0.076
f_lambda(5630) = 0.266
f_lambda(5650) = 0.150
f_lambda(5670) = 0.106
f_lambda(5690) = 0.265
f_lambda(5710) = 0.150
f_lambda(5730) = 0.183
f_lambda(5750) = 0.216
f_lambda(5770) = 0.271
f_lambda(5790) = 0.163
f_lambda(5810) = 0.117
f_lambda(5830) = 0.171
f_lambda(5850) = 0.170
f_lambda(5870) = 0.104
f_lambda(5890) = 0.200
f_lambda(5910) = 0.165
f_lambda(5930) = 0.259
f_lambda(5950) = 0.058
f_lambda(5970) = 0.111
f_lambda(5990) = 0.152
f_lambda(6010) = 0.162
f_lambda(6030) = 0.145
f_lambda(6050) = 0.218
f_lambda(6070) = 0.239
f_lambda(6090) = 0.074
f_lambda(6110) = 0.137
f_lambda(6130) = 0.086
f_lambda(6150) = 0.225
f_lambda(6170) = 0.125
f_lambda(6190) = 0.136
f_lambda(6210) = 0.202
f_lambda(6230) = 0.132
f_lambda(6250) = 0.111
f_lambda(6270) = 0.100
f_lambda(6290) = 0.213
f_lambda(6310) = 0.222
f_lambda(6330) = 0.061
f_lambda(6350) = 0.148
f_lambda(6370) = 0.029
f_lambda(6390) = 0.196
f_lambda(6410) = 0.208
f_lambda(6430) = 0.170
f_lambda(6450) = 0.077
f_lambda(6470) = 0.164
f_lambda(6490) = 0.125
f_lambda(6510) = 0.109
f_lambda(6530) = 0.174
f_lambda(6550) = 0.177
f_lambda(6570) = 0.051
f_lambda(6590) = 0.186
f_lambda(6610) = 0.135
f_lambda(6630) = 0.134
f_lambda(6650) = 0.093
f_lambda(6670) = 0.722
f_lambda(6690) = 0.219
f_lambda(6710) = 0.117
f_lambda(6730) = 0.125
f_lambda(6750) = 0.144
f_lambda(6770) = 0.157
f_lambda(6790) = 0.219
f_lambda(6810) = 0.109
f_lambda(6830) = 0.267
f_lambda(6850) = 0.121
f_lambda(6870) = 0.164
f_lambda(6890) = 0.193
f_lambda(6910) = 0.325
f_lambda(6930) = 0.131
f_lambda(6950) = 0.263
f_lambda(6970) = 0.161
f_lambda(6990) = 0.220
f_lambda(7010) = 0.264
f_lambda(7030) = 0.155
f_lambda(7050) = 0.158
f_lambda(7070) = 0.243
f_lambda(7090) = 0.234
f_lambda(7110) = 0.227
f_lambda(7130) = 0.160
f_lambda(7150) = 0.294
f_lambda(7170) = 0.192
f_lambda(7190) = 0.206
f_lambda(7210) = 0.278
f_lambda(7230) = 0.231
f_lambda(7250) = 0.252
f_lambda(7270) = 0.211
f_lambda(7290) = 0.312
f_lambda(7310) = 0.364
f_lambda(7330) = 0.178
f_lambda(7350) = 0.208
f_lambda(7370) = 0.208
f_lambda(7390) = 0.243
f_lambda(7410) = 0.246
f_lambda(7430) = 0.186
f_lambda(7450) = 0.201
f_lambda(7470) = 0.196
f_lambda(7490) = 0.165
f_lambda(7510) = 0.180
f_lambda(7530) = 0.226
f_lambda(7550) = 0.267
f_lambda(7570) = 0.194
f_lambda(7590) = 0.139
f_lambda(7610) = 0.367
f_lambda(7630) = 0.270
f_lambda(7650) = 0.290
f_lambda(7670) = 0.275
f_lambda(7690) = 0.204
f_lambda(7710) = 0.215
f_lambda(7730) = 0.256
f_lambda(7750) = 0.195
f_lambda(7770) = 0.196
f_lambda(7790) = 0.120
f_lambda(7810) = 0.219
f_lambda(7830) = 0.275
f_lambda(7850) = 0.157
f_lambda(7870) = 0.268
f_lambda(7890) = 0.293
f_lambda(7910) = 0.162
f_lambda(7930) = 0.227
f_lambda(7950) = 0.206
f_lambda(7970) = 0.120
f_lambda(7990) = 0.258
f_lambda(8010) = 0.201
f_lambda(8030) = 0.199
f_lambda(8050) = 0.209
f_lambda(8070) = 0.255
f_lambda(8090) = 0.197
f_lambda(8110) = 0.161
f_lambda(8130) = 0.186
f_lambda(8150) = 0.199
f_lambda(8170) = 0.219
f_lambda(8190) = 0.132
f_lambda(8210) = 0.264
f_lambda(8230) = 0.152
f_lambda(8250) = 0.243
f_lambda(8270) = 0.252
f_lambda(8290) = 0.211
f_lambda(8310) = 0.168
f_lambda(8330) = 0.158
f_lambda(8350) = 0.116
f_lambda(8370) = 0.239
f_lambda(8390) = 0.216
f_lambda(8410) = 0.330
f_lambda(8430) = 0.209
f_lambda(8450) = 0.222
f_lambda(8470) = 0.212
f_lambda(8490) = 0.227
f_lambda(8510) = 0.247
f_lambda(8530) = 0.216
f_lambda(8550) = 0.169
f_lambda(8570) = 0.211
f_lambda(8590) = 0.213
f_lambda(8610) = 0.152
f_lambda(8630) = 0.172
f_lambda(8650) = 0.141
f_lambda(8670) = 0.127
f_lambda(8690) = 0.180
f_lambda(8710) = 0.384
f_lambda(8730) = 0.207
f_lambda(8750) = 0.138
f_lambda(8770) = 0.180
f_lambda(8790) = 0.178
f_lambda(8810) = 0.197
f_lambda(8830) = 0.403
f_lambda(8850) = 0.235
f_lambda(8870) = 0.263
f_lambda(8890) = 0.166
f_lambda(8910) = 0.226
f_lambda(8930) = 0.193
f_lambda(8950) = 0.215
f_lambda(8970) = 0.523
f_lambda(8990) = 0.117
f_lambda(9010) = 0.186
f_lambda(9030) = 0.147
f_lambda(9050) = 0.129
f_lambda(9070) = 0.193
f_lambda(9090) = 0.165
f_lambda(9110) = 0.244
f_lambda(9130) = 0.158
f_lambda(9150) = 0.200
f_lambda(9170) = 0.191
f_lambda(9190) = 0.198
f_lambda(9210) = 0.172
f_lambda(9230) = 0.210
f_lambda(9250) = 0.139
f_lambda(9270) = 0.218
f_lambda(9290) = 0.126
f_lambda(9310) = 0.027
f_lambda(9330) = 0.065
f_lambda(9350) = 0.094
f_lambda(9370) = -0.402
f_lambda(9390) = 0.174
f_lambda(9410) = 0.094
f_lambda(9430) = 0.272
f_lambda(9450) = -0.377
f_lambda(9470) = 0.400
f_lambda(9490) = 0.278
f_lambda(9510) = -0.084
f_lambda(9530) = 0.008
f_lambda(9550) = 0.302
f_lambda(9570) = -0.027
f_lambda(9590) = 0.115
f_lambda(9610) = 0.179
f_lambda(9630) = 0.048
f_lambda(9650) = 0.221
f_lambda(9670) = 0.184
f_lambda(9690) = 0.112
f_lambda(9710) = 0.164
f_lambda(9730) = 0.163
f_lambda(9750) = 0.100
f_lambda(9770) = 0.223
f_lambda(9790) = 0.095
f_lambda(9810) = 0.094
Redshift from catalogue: 0.790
